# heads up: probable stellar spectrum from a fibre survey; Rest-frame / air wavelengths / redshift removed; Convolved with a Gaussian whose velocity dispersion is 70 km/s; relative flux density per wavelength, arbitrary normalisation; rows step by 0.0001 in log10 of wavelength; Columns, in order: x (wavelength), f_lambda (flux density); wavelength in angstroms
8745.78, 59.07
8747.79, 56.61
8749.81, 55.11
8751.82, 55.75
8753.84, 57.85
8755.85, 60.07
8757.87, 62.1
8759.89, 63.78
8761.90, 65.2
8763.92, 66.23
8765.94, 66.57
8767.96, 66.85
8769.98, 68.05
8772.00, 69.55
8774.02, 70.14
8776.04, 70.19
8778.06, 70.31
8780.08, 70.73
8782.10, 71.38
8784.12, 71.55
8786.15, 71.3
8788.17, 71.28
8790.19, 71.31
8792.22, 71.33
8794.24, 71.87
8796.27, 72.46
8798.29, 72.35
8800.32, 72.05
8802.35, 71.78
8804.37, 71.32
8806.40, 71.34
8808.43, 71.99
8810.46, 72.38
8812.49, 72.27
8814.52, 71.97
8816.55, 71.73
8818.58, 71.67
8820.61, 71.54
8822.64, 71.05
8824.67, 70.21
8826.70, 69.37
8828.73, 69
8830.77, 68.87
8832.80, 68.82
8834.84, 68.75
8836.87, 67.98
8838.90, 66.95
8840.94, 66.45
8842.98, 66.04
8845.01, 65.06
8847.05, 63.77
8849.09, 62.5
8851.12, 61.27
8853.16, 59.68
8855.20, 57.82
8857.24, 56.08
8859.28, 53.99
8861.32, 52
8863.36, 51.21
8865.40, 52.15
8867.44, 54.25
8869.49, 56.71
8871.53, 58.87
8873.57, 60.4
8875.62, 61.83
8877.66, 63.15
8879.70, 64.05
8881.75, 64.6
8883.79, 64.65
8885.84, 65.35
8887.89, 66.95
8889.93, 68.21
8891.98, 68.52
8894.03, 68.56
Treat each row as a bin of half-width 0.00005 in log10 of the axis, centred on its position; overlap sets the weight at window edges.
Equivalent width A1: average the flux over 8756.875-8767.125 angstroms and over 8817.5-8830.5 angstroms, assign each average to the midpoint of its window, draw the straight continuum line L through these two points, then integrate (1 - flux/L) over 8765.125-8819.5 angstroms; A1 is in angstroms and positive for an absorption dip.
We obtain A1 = -2.8 angstroms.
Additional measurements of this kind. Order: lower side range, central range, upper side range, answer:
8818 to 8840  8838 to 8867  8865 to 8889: 2.7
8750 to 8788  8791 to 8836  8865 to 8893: -4.4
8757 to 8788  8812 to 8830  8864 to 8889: -1.7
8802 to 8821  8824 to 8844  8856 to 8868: -1.5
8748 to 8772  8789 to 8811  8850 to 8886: -3.8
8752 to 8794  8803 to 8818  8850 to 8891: -1.7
